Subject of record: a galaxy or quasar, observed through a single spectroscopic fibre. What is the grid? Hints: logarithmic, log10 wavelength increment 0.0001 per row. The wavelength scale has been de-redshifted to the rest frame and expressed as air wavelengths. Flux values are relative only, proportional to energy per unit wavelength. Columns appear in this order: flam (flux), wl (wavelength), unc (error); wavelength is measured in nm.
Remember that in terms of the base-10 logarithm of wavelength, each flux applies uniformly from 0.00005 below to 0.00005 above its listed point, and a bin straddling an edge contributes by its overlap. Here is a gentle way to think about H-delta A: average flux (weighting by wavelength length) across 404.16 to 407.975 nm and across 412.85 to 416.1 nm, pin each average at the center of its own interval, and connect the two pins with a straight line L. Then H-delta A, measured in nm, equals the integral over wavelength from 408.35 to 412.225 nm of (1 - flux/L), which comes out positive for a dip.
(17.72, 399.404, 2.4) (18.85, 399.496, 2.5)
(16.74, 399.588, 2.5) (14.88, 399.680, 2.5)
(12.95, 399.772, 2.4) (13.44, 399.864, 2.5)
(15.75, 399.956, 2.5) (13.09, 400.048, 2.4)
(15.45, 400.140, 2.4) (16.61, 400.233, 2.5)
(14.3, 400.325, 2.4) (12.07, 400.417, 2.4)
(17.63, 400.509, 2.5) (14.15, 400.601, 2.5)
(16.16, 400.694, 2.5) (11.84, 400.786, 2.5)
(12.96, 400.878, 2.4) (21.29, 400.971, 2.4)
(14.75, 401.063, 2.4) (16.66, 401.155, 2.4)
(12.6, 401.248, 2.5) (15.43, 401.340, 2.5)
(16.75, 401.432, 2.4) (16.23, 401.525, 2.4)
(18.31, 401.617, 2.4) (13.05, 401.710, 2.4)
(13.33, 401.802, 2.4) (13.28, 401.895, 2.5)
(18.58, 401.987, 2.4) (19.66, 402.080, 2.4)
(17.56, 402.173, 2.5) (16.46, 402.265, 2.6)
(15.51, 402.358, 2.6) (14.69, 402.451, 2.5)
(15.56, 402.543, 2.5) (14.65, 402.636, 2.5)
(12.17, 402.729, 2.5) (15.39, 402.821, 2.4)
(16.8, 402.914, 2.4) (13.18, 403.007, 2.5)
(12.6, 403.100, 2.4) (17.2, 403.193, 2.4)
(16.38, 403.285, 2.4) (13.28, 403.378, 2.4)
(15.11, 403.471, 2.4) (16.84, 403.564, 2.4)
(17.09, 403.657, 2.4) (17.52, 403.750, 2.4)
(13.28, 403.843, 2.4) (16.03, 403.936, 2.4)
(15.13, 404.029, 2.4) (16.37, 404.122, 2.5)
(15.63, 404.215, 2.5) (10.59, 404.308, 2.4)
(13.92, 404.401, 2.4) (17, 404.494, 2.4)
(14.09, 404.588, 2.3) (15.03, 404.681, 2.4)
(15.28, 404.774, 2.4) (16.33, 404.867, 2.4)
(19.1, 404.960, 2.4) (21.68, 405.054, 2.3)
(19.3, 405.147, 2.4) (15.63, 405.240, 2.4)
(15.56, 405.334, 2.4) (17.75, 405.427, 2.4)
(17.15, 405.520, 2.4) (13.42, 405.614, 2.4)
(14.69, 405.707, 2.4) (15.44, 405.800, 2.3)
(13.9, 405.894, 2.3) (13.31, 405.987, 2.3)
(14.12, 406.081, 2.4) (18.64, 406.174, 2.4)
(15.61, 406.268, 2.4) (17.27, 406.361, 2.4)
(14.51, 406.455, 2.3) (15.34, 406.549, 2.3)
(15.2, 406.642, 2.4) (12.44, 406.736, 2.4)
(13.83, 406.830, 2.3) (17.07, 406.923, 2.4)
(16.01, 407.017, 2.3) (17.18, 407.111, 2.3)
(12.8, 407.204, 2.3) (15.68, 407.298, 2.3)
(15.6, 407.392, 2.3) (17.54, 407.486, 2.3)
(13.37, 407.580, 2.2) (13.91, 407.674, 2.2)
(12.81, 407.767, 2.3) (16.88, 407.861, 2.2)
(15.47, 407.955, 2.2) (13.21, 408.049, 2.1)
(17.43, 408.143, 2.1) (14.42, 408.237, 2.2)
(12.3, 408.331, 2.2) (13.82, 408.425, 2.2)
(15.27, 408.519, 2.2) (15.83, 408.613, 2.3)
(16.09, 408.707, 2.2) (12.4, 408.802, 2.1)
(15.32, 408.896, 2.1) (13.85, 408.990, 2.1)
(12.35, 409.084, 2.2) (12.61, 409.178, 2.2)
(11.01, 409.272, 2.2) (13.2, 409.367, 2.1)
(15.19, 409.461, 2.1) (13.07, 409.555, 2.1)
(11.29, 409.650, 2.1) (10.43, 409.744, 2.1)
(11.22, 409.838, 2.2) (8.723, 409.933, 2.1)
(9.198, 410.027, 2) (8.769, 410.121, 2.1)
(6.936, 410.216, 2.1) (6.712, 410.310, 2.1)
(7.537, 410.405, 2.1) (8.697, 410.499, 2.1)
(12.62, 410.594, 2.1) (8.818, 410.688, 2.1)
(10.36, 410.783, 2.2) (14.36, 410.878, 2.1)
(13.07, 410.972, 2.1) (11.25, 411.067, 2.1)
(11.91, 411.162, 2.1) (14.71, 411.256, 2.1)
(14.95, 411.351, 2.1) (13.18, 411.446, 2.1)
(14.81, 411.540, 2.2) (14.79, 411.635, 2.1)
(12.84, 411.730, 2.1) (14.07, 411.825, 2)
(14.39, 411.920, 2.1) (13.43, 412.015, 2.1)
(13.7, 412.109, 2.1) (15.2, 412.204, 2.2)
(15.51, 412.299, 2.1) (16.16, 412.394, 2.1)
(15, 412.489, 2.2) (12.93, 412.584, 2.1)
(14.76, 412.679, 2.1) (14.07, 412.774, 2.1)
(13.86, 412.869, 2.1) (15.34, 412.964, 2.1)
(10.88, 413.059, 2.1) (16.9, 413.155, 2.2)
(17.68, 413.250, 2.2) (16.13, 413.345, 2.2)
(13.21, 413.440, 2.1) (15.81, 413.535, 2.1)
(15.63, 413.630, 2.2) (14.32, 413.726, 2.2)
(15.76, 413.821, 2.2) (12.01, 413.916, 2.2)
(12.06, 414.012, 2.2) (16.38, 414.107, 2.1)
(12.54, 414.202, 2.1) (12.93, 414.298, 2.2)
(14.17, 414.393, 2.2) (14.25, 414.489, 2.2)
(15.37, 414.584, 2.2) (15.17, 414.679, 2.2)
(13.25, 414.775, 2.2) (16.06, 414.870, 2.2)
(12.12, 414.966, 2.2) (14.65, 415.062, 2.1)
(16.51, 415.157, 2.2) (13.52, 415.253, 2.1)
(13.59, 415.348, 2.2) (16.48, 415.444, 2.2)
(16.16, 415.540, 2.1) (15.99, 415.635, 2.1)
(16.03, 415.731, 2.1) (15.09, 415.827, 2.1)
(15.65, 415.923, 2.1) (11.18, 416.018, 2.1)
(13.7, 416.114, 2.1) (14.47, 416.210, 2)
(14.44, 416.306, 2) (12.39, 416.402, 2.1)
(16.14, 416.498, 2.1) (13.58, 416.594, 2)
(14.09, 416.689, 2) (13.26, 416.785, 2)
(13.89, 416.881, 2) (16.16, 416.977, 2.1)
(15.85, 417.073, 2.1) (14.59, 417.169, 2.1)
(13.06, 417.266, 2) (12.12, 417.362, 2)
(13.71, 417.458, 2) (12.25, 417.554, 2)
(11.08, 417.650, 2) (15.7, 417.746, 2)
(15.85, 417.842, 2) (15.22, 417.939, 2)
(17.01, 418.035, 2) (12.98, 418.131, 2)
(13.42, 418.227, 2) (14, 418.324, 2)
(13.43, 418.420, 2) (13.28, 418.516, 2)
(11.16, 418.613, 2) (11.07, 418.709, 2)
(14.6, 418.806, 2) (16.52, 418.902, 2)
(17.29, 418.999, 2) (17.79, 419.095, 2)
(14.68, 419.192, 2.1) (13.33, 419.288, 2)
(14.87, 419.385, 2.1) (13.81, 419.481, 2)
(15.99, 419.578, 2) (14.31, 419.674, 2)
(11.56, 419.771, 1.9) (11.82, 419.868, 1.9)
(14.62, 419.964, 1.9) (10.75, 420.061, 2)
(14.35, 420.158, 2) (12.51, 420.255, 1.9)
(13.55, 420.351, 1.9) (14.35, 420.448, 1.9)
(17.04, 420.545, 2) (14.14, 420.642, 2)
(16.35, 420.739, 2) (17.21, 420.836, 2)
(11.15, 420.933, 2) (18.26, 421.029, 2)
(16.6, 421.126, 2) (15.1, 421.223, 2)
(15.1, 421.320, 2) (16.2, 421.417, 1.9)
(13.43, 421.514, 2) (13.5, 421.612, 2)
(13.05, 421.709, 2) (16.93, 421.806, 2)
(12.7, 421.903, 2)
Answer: 0.69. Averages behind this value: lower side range 15.5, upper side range 14.6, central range 12.4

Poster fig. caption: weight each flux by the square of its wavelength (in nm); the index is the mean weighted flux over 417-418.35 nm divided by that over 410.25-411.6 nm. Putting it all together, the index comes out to 1.3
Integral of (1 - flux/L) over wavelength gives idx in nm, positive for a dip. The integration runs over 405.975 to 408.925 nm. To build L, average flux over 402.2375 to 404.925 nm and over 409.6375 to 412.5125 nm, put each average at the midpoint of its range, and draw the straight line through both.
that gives -0.321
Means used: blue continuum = 15.2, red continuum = 12.1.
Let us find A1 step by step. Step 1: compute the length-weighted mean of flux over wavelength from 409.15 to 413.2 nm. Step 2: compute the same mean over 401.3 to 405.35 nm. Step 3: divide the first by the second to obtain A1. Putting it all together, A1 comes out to 0.80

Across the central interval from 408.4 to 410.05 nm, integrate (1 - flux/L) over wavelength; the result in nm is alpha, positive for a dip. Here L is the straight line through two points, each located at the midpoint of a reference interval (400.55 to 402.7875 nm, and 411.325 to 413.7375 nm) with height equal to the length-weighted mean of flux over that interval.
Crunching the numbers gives 0.22 nm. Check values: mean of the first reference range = 15.5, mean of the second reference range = 14.6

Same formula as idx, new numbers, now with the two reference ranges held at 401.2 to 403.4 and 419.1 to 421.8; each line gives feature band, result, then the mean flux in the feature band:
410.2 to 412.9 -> 0.37 nm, 12.8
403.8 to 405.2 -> -0.06 nm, 15.9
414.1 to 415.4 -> 0.04 nm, 14.3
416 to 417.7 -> 0.11 nm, 13.7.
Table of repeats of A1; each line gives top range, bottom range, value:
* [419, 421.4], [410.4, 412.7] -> 1.10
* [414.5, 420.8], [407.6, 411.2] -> 1.16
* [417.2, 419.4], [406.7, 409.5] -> 0.97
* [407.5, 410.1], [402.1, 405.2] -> 0.85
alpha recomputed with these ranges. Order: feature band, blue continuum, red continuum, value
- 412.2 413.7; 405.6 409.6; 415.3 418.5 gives -0.049 nm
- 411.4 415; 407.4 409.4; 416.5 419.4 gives -0.038 nm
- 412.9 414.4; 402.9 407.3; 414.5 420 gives 0.020 nm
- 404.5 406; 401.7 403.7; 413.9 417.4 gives -0.097 nm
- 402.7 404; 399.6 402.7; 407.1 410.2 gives -0.042 nm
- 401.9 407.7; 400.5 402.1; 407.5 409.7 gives -0.302 nm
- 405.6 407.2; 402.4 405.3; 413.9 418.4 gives 0.016 nm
